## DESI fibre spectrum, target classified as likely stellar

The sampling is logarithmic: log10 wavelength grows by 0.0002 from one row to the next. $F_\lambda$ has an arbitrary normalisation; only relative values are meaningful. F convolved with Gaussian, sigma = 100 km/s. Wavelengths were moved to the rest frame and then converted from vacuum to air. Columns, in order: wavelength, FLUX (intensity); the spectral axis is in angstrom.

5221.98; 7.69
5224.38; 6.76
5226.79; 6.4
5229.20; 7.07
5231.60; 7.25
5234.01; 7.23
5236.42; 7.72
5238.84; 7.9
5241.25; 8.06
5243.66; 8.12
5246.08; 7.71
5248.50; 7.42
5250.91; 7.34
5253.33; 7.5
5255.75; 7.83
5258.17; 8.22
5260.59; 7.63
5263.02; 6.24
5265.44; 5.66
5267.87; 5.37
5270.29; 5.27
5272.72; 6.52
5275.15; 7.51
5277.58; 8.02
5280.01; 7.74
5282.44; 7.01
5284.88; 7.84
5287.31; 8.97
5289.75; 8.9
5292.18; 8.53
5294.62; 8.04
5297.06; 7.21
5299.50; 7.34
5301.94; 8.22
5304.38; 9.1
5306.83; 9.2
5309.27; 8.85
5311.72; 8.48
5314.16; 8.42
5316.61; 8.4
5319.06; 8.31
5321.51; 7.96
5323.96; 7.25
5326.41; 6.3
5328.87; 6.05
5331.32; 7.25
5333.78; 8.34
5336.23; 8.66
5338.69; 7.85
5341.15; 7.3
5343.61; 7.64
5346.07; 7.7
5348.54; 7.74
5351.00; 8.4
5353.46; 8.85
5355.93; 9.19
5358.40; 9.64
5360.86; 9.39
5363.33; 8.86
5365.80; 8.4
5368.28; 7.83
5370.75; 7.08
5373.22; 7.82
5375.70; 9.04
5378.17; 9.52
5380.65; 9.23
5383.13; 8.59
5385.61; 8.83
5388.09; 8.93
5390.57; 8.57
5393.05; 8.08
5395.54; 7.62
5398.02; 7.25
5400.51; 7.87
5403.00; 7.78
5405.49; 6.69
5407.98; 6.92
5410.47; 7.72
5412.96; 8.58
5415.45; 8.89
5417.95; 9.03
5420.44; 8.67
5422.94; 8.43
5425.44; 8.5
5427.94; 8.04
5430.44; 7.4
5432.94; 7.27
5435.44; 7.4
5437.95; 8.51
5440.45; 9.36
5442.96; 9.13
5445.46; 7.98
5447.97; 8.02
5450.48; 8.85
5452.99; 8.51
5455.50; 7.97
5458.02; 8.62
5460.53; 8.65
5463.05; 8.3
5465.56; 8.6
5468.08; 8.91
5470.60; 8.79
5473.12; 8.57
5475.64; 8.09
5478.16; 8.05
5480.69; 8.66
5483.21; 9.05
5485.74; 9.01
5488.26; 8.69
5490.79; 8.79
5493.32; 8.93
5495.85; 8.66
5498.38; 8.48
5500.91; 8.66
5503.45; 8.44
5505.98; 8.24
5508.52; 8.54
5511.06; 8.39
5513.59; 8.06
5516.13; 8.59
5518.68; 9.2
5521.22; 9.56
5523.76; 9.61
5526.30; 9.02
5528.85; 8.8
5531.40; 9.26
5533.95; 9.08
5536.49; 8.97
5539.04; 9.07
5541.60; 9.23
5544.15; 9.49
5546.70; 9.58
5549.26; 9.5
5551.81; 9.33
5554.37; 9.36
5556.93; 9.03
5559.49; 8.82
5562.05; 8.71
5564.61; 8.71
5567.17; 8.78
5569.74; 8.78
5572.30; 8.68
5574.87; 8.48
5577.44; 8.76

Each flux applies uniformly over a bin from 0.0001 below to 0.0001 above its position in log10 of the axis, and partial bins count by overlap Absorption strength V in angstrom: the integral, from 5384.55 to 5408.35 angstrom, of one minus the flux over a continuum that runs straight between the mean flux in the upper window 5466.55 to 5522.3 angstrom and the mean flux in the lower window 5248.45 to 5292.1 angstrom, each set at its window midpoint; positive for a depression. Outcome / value 0.53 angstrom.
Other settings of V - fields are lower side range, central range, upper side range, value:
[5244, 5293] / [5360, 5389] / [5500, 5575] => -2.3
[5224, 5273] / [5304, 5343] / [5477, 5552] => -1.7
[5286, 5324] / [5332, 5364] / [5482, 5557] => 0.3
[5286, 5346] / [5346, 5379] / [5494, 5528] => -1.5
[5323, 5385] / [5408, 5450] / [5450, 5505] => 0.8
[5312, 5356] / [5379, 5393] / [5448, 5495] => -1.1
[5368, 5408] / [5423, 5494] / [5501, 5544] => 0.7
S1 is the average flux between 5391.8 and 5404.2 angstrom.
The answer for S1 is 7.72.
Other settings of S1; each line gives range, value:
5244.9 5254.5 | 7.49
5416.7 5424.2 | 8.71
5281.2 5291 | 8.18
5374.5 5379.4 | 9.29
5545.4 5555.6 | 9.44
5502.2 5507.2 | 8.35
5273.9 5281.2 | 7.75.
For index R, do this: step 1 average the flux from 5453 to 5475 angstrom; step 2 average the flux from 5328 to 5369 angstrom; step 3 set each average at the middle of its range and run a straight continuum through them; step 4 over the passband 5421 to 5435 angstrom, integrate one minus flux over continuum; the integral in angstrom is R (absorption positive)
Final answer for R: 0.8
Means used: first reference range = 8.21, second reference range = 8.54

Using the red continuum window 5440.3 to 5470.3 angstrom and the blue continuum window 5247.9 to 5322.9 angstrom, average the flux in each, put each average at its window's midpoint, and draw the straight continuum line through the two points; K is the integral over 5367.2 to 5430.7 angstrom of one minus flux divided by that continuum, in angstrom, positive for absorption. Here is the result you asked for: 0.55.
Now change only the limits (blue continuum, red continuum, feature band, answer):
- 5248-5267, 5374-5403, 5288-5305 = -1.39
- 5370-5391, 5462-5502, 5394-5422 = 2.39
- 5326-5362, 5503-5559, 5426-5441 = 0.99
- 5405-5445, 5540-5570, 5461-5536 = -0.13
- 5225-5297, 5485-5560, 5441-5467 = 0.16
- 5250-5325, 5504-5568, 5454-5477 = 0.35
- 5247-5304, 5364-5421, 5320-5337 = 0.89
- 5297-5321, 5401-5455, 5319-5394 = 0.81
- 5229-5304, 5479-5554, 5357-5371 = -1.03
